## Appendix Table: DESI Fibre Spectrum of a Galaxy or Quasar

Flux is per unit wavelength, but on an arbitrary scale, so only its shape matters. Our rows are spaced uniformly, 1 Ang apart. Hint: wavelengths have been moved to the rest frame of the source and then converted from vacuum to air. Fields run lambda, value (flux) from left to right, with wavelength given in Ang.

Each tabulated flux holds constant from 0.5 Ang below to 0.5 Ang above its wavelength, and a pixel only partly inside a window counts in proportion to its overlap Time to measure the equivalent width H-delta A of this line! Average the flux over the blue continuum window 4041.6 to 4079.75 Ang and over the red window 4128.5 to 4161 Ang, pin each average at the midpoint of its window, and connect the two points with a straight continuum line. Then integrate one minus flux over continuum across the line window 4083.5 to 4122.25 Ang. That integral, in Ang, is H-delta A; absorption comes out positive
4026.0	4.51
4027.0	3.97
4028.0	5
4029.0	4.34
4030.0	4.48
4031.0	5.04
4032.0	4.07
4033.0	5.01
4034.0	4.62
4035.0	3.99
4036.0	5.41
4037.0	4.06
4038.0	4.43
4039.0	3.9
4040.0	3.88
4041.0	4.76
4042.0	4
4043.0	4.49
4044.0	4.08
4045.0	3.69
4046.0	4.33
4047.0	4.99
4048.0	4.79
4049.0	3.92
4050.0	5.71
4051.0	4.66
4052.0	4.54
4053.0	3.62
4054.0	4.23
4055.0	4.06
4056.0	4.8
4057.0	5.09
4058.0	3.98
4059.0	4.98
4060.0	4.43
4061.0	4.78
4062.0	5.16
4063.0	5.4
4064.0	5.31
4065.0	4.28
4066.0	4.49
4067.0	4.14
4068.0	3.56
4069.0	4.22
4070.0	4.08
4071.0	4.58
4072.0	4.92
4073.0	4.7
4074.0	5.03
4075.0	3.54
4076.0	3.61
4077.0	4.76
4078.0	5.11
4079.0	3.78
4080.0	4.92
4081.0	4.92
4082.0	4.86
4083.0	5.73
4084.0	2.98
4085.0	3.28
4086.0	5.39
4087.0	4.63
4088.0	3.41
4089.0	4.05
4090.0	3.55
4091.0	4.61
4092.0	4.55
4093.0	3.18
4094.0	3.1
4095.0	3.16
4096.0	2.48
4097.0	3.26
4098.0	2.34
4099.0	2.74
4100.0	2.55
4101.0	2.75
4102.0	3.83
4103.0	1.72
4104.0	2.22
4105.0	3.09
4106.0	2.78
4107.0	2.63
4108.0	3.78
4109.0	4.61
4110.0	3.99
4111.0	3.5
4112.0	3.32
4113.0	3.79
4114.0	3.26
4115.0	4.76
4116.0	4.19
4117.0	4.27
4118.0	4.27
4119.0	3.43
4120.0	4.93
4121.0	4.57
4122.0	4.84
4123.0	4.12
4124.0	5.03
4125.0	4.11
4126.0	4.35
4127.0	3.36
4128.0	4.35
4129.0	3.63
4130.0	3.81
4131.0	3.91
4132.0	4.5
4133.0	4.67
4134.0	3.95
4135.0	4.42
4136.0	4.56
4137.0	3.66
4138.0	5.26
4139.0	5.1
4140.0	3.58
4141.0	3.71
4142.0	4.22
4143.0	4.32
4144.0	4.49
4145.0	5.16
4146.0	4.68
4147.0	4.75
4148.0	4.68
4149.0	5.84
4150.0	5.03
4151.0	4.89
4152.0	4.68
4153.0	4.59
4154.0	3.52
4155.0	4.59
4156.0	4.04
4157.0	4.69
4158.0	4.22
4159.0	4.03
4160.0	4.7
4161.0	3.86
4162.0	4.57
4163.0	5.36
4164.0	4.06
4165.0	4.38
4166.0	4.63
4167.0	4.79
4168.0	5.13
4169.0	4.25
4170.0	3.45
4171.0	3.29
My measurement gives 7.6 Ang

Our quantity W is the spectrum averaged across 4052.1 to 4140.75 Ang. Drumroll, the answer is 4.06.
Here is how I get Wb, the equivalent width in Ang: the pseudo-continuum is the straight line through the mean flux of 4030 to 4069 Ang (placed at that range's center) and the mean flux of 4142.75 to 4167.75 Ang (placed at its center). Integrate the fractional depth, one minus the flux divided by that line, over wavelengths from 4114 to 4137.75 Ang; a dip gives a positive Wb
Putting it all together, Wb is 1.7 Ang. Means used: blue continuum 4.49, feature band 4.24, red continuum 4.59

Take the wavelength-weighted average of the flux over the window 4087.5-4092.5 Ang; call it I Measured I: 4.03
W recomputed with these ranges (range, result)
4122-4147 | 4.31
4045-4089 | 4.49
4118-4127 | 4.36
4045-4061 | 4.52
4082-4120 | 3.58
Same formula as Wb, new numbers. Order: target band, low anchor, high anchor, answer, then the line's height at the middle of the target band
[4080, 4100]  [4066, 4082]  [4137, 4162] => 2.9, 4.43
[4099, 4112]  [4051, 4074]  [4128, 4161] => 4.0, 4.47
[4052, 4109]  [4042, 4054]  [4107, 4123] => 3.4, 4.24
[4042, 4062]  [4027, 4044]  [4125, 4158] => -0.2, 4.43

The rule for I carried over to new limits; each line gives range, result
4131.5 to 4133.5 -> 4.58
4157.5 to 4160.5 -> 4.32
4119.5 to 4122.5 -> 4.78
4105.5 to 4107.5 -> 2.71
